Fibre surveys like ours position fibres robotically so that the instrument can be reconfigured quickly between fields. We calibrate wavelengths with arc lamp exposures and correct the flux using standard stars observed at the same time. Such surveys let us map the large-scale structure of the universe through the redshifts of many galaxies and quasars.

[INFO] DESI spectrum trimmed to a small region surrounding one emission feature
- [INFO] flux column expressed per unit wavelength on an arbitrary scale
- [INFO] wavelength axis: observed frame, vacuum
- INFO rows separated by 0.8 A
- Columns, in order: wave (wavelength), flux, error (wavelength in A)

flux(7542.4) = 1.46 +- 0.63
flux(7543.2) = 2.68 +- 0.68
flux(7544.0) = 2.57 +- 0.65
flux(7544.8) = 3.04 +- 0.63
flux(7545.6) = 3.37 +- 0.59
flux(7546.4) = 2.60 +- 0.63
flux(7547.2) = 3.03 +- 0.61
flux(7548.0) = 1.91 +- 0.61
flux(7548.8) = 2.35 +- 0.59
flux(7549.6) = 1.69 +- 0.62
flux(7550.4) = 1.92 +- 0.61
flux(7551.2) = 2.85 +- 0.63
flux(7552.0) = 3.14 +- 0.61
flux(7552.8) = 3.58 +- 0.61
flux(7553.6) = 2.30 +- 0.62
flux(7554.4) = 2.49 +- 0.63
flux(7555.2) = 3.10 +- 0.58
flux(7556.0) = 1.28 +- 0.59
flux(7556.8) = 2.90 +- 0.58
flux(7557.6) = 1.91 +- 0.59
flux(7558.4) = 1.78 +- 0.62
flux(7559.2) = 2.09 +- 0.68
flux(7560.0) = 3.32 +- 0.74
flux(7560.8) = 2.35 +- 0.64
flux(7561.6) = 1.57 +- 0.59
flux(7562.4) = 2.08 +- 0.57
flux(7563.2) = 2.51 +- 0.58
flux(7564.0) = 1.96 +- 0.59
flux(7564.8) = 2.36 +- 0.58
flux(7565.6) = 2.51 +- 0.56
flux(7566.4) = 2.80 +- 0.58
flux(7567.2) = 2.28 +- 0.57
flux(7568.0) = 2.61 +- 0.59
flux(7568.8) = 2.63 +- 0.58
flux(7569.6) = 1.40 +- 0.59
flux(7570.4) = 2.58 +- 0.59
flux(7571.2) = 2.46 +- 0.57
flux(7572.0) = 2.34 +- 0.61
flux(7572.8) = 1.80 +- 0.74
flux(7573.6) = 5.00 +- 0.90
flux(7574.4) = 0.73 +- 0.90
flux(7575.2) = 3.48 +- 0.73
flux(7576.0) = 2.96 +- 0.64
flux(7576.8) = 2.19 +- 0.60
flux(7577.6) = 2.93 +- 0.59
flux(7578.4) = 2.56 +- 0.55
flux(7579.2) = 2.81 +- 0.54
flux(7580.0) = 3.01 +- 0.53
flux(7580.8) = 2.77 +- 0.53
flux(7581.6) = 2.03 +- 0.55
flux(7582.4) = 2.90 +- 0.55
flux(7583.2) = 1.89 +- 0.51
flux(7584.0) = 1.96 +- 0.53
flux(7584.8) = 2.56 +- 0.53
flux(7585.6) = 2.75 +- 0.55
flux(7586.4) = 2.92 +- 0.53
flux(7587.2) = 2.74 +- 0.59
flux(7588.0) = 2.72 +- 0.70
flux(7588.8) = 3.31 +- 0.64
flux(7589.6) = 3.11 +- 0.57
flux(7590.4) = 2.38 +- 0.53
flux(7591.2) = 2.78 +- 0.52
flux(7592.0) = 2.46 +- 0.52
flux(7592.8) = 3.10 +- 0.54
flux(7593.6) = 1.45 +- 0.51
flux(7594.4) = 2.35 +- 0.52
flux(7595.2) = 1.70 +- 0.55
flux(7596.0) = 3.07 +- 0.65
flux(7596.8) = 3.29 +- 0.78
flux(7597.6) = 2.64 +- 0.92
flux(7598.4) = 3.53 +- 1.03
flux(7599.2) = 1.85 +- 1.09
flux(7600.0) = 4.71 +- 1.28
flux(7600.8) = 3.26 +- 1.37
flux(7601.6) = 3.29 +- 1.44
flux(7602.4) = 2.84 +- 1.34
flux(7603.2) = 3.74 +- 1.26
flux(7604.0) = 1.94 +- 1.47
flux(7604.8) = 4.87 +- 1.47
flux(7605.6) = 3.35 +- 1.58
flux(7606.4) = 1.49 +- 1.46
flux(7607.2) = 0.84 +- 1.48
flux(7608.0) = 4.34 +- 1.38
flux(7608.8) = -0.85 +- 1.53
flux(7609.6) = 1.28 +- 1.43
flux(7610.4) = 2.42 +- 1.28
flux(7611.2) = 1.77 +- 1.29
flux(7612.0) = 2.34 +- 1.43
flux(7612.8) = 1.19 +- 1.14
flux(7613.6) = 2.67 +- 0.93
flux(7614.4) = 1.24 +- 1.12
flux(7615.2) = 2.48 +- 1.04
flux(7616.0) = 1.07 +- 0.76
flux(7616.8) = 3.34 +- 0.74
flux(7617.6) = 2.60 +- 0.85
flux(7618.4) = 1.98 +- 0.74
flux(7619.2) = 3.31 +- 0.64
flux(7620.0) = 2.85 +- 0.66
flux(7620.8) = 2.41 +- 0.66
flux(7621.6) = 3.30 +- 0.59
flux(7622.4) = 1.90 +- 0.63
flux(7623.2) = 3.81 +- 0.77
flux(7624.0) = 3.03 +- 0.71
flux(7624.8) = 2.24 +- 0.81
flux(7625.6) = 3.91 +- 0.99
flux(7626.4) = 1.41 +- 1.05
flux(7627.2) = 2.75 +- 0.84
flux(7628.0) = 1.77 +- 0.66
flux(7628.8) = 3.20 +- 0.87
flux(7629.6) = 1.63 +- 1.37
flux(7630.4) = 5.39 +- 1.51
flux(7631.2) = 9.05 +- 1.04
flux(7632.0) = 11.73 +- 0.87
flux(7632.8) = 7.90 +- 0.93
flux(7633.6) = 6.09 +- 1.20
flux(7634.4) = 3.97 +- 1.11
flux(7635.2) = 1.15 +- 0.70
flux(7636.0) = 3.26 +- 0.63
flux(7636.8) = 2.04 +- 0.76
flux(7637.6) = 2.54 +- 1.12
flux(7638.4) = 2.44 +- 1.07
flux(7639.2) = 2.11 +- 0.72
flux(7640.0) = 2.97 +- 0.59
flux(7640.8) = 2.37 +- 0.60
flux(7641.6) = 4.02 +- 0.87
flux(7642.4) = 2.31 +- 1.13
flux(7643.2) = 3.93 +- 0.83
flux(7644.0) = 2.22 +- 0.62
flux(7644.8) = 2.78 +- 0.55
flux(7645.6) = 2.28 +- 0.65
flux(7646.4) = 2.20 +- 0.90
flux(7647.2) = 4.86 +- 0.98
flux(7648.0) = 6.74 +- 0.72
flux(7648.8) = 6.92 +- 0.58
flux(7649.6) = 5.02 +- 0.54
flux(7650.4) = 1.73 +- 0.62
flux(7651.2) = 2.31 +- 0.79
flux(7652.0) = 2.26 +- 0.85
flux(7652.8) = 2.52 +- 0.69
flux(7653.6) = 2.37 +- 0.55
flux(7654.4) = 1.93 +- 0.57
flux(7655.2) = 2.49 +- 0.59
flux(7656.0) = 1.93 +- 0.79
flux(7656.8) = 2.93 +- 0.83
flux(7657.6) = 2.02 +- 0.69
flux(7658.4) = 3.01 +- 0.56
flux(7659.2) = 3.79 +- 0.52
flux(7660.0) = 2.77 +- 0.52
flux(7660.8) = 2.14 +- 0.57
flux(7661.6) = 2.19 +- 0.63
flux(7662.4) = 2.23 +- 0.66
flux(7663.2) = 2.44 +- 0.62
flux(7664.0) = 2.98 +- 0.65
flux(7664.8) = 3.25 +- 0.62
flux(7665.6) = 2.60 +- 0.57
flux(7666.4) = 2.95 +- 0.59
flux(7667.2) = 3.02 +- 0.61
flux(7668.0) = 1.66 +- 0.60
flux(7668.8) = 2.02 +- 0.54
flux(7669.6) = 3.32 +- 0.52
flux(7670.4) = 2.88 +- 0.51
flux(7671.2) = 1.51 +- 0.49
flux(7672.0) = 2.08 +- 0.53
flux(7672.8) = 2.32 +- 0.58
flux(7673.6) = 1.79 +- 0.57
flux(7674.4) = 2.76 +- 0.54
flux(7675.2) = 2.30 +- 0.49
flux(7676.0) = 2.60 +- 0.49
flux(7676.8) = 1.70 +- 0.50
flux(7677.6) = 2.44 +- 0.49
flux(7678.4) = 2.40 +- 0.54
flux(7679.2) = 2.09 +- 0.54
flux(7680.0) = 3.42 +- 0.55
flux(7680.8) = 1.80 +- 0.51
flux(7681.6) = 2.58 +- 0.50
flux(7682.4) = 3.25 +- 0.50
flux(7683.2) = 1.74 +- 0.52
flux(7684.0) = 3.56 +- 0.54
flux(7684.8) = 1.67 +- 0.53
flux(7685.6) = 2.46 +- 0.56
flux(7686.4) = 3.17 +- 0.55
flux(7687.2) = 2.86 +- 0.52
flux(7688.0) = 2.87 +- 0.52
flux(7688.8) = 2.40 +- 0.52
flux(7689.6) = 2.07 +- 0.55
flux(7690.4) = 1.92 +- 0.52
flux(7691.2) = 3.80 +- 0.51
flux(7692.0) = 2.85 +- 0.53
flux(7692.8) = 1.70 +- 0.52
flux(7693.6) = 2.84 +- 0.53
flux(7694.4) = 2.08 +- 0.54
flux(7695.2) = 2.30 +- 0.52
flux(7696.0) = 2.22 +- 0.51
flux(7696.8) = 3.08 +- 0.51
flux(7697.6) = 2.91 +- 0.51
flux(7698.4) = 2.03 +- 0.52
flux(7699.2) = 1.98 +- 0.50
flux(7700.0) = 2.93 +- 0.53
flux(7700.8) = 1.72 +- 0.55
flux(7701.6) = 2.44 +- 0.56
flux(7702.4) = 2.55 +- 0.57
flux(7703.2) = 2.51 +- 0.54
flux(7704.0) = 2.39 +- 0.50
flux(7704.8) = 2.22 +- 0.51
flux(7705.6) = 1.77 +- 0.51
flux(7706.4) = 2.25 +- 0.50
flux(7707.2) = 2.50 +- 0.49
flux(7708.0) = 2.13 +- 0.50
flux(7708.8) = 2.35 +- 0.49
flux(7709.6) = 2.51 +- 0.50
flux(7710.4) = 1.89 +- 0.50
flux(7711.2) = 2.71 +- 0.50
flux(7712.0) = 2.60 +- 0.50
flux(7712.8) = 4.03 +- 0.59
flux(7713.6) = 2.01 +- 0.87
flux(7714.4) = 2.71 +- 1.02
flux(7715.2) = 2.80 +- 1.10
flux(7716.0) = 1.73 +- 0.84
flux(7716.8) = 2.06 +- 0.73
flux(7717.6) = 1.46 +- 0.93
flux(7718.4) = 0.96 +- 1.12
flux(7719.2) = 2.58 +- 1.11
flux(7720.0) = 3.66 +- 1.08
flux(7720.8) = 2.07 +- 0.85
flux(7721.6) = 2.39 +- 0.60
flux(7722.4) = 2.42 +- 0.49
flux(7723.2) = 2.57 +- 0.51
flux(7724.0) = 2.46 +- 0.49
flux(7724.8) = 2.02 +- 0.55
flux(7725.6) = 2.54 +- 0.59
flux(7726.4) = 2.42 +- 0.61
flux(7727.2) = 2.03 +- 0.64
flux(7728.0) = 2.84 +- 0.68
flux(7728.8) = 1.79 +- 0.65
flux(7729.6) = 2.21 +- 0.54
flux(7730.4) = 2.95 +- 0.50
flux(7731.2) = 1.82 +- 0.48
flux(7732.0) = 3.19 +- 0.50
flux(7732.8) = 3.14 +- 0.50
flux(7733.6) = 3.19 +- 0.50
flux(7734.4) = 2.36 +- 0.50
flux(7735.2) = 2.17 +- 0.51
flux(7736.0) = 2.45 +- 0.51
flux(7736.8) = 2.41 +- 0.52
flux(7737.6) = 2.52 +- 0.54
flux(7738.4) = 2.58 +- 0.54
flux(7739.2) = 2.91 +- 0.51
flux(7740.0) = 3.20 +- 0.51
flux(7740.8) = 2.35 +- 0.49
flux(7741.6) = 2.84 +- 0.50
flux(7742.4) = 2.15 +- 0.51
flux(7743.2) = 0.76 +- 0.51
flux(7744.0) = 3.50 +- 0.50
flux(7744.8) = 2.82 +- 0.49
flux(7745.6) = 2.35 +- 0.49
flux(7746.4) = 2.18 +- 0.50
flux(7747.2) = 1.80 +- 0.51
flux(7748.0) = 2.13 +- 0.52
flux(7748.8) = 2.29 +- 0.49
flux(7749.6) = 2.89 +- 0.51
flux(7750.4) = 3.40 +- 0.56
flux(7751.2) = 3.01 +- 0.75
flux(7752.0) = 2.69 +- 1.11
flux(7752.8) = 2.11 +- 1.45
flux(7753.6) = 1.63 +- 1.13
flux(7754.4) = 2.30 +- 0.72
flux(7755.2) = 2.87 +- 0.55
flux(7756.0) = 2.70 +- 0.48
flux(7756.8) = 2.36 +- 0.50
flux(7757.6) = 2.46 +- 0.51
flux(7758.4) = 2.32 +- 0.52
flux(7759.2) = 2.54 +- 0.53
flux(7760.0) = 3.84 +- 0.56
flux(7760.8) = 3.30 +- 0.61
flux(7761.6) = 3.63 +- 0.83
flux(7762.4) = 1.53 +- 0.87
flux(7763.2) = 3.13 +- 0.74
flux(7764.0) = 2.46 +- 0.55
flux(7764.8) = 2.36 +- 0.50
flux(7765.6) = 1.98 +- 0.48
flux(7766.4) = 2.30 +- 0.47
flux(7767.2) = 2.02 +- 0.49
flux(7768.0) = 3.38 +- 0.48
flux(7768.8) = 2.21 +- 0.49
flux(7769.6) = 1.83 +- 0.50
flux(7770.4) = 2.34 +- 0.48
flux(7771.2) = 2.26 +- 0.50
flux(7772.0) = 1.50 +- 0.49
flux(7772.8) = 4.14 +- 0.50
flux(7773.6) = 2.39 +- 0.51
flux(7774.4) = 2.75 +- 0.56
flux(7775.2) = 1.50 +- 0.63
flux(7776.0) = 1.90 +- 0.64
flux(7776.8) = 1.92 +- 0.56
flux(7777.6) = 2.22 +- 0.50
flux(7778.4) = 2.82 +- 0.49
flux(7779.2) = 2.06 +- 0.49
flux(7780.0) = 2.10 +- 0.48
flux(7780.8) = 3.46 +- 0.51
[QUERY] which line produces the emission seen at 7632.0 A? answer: [S II] 6716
